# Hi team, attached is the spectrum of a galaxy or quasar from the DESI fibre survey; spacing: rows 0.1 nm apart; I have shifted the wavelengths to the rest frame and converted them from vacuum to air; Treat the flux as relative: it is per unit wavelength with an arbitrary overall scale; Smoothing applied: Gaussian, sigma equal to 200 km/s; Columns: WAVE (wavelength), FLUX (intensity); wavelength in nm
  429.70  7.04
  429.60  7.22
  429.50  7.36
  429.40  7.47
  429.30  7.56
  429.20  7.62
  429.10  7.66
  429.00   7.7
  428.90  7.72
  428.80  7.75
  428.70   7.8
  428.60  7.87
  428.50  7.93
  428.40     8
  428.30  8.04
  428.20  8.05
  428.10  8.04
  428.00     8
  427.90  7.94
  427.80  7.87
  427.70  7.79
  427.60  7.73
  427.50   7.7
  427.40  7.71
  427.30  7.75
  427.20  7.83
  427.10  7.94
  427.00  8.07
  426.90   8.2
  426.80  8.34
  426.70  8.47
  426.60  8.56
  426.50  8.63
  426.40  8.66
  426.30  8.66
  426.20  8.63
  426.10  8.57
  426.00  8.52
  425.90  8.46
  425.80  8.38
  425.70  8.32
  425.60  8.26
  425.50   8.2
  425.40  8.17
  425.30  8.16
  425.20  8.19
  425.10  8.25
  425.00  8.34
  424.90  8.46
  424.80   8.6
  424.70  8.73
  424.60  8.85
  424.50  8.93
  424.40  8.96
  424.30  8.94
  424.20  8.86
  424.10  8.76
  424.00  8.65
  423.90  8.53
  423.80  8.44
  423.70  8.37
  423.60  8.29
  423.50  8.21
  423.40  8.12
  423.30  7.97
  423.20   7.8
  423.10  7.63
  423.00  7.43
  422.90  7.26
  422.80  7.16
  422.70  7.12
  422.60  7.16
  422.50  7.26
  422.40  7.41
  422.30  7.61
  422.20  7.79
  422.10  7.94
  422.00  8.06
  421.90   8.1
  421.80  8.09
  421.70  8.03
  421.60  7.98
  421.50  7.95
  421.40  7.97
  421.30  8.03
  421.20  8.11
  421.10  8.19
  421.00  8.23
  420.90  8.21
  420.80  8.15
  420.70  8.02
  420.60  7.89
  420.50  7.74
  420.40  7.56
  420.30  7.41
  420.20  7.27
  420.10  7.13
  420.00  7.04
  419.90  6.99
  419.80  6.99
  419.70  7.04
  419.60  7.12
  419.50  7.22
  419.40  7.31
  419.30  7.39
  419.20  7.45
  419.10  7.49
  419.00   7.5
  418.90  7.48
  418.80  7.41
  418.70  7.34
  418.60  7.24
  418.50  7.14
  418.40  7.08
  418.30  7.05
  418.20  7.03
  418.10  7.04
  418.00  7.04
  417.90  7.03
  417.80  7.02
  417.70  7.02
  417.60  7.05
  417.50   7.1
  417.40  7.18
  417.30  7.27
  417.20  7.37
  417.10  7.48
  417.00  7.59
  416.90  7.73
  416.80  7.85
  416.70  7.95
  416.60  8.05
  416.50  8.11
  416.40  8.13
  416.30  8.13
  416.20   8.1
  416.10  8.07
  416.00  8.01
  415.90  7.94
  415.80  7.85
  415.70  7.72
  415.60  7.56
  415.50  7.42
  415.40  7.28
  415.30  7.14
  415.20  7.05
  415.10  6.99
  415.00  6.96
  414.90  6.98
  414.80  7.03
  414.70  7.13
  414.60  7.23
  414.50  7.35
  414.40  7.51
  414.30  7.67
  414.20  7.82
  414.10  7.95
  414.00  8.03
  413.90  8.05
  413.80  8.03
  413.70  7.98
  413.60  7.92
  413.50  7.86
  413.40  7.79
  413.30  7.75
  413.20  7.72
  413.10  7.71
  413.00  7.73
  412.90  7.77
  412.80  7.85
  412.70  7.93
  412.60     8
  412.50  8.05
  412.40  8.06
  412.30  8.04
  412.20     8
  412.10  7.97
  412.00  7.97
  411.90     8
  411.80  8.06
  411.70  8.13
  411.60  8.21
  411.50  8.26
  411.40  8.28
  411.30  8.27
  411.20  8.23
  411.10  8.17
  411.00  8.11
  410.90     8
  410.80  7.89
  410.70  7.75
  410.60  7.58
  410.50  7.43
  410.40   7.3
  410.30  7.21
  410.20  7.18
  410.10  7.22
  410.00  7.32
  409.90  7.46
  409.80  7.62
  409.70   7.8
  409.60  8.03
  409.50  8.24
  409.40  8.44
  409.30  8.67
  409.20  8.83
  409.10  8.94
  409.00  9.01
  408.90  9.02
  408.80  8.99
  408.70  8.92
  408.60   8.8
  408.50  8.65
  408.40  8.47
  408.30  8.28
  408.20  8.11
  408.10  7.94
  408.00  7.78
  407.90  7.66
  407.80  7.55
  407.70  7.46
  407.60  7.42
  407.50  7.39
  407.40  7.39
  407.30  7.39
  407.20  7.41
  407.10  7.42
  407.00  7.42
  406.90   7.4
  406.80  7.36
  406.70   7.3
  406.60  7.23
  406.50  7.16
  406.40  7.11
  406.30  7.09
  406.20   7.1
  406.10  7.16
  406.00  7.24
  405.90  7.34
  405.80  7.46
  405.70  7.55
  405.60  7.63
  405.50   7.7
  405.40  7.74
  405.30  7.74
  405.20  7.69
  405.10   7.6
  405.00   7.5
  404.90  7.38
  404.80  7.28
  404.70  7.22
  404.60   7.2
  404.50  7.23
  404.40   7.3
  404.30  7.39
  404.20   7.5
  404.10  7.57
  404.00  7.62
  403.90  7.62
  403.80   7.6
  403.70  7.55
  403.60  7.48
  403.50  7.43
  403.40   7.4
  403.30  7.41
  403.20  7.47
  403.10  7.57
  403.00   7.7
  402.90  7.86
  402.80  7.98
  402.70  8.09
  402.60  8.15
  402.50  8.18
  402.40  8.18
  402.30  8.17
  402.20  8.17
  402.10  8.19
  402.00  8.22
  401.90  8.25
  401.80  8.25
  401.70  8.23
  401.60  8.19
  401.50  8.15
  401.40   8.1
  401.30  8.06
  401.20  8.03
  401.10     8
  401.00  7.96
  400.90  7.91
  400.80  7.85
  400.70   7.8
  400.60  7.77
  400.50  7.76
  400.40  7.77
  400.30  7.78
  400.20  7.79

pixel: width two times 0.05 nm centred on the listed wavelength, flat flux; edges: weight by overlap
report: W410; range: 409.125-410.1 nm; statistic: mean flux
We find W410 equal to 8.03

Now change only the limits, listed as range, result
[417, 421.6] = 7.43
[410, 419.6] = 7.62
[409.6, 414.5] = 7.84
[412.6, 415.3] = 7.61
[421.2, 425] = 8.1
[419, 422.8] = 7.63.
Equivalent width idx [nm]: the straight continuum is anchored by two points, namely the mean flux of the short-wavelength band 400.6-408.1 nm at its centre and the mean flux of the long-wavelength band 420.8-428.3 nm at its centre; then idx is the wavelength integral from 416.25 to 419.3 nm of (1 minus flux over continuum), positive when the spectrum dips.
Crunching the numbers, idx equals 0.22 nm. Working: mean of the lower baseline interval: 7.64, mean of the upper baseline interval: 8.14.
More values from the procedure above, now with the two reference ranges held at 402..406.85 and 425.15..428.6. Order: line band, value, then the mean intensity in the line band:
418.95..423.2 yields 0.213 nm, 7.61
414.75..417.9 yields 0.147 nm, 7.51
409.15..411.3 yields -0.035 nm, 7.84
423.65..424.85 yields -0.092 nm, 8.72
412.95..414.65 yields 0.009 nm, 7.77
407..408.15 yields 0.018 nm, 7.52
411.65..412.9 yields -0.036 nm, 8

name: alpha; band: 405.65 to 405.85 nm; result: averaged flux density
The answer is 7.5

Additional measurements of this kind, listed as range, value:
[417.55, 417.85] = 7.03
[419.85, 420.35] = 7.17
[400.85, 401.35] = 7.99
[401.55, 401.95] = 8.23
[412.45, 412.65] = 8.03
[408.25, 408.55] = 8.47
